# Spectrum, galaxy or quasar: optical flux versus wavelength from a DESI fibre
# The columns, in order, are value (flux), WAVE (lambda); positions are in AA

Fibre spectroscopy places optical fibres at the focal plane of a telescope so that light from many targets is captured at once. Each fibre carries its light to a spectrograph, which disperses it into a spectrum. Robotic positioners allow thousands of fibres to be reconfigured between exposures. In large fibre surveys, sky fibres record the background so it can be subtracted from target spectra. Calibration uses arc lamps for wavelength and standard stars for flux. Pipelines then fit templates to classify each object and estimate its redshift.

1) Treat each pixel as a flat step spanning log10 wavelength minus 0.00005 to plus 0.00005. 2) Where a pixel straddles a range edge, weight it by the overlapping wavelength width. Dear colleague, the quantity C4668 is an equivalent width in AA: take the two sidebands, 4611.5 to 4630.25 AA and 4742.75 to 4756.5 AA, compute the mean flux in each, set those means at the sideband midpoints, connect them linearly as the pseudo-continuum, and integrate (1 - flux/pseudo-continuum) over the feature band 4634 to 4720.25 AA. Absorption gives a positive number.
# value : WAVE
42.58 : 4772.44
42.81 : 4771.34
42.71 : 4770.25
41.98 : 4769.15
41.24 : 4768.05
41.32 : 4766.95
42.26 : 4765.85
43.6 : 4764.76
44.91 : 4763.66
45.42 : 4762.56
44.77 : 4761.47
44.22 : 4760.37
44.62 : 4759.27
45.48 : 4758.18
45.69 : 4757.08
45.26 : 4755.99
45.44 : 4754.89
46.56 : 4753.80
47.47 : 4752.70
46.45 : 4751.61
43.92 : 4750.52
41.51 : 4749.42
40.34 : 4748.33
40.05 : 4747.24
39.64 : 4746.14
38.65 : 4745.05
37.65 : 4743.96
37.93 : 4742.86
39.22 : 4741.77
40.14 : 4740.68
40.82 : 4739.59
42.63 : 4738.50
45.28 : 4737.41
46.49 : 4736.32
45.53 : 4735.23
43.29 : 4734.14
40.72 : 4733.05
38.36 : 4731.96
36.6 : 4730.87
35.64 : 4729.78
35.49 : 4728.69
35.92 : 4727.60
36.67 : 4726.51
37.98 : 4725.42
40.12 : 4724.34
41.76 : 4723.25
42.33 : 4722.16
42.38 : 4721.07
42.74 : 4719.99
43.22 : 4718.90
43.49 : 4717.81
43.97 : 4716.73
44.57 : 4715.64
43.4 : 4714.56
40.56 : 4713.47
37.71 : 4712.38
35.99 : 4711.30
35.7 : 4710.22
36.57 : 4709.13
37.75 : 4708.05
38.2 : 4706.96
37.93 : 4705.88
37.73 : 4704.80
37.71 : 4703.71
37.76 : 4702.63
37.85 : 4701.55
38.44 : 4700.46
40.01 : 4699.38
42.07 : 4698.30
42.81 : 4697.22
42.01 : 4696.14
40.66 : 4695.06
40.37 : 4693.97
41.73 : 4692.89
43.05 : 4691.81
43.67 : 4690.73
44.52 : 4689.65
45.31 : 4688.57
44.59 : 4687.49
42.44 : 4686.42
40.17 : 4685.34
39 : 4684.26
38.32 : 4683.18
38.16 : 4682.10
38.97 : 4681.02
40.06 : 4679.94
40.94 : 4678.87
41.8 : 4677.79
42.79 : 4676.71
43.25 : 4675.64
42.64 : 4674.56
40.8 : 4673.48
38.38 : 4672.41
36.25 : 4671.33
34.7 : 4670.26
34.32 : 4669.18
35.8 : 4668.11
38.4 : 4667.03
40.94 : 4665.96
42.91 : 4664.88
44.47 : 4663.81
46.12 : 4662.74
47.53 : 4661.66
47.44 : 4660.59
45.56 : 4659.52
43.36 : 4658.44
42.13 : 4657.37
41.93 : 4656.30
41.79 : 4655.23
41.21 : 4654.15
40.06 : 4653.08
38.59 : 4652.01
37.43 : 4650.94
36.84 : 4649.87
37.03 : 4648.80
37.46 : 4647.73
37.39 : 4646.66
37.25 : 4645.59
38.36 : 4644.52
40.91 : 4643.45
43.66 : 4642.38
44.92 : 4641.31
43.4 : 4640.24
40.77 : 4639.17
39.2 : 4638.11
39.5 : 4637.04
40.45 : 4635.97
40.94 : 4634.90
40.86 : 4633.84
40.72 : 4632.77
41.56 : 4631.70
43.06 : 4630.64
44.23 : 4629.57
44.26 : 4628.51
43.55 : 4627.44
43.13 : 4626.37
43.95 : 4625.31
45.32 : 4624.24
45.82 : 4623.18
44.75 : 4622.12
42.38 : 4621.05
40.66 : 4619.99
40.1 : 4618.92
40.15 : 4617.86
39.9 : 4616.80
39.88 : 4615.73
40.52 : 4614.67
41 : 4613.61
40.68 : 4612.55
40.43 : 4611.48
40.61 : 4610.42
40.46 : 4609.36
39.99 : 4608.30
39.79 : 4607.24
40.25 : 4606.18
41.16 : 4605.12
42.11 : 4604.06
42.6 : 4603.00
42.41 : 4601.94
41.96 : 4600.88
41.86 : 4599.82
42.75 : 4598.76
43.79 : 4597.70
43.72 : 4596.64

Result 3.6 AA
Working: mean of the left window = 42.3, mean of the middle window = 40.6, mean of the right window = 42.5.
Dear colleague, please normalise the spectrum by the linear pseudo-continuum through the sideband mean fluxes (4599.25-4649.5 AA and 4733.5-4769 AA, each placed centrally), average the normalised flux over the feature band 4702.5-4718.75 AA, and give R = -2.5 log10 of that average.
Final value 0.08 mag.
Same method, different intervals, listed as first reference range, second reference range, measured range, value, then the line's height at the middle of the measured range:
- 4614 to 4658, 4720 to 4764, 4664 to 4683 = 0.049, 41.4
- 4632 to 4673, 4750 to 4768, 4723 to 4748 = 0.103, 43.8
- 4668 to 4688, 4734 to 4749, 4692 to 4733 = 0.025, 40.5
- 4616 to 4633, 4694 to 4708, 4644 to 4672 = 0.028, 41.2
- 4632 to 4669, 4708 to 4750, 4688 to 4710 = 0.008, 40.5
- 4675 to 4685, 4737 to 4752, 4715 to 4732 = 0.016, 40.7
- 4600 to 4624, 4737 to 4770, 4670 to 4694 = 0.026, 42.1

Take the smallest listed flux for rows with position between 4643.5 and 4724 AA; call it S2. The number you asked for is 34.32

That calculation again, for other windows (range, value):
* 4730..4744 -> 36.6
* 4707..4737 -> 35.49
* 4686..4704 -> 37.71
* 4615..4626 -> 39.88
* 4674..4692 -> 38.16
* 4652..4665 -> 38.59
